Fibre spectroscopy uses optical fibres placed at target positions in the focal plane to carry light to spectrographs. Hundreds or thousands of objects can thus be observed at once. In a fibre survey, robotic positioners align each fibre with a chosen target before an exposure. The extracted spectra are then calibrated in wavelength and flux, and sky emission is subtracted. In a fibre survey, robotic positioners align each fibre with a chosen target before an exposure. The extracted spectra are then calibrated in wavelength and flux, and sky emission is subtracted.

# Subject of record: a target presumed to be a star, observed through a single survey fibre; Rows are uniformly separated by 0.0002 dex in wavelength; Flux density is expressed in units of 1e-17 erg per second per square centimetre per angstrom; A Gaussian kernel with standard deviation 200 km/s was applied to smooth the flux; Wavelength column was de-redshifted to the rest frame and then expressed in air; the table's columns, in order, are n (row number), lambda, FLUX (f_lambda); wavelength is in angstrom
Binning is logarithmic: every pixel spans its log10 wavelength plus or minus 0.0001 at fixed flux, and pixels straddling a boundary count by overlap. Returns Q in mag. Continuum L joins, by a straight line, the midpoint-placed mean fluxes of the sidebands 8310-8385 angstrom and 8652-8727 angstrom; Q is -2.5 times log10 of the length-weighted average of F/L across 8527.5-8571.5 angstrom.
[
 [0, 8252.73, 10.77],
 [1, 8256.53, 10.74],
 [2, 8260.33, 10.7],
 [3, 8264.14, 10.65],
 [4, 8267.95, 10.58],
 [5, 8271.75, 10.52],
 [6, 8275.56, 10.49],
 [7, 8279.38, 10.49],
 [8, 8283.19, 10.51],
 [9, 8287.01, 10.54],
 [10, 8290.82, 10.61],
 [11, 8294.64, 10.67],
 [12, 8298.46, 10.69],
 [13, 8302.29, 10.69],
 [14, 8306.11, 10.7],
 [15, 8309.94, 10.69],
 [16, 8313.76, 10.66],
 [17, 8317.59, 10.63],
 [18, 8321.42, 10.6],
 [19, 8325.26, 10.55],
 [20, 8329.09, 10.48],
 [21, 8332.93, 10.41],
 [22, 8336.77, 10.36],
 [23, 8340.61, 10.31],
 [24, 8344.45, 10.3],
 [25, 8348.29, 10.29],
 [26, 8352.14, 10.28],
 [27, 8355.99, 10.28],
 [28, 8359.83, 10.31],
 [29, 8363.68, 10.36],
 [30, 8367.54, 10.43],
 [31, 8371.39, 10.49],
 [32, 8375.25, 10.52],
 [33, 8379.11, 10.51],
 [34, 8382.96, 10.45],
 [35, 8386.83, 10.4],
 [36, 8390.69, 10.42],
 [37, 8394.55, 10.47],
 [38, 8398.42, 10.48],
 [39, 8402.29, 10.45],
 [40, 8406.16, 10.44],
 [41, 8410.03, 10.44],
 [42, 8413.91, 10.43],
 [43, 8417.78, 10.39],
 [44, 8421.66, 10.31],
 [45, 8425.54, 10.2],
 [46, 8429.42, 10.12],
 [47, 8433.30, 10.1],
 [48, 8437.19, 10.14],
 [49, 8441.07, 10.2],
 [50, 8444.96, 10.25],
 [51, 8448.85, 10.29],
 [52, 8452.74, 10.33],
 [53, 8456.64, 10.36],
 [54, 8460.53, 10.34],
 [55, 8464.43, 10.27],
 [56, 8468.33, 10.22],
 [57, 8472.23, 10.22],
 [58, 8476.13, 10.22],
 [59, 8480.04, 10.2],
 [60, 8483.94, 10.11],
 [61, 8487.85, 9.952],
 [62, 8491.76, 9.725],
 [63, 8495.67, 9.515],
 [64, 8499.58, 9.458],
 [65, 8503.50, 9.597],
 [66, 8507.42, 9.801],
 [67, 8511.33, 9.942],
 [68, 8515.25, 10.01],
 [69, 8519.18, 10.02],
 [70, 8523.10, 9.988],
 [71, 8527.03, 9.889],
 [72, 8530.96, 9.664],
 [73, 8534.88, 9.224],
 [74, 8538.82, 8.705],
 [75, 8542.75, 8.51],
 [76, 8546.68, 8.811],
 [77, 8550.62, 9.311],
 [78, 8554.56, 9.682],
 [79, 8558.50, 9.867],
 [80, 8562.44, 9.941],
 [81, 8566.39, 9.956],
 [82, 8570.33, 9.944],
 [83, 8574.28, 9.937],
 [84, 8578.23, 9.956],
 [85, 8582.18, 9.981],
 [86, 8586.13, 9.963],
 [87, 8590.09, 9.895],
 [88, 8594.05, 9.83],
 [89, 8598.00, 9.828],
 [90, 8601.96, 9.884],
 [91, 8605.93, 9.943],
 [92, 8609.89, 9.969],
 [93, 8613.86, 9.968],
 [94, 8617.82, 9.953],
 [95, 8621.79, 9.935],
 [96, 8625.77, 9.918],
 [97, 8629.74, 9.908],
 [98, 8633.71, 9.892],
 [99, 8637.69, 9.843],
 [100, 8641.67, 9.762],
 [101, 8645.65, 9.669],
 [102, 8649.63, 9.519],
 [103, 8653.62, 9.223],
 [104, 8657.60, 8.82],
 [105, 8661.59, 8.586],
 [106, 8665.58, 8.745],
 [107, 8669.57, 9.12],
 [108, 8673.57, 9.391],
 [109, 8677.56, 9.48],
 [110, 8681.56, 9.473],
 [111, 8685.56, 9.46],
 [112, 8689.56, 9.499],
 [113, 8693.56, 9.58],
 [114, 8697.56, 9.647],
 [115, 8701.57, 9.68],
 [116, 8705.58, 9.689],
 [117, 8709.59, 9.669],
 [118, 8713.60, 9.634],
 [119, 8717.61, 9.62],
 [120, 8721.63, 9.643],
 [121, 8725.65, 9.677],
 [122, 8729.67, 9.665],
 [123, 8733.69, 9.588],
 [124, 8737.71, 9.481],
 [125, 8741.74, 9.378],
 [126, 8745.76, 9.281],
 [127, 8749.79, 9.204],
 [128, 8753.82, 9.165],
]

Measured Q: 0.04 mag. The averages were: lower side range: 10.4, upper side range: 9.4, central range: 9.43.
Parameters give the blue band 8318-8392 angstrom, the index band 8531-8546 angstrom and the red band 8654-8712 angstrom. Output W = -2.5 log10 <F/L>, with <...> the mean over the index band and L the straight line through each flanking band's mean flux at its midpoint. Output 0.10 mag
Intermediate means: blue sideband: 10.4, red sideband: 9.35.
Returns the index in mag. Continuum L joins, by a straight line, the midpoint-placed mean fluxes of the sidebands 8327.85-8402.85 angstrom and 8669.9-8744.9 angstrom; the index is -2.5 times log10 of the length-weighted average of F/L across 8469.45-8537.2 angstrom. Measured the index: 0.02 mag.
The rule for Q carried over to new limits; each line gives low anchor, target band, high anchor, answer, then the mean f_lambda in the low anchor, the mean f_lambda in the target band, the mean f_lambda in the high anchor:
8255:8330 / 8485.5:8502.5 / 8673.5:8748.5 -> 0.05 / 10.6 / 9.67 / 9.56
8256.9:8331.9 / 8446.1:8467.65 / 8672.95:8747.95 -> -0.01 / 10.6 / 10.3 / 9.56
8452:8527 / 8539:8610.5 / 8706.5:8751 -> 0.01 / 10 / 9.7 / 9.54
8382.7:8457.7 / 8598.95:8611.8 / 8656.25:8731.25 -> -0.02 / 10.3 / 9.92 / 9.43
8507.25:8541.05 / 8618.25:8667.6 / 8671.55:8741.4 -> 0.01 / 9.68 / 9.5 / 9.58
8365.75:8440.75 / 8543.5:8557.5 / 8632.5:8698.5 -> 0.07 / 10.4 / 9.24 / 9.38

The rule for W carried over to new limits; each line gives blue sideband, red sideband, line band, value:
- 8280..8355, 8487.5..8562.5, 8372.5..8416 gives -0.03 mag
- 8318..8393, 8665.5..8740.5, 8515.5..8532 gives 0.01 mag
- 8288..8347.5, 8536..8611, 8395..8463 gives -0.02 mag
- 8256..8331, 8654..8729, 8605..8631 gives -0.03 mag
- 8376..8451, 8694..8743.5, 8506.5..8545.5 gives 0.06 mag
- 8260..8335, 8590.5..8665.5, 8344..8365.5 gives 0.01 mag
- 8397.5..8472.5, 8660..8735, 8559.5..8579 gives -0.01 mag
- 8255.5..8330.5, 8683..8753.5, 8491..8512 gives 0.05 mag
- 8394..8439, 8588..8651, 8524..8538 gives 0.06 mag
